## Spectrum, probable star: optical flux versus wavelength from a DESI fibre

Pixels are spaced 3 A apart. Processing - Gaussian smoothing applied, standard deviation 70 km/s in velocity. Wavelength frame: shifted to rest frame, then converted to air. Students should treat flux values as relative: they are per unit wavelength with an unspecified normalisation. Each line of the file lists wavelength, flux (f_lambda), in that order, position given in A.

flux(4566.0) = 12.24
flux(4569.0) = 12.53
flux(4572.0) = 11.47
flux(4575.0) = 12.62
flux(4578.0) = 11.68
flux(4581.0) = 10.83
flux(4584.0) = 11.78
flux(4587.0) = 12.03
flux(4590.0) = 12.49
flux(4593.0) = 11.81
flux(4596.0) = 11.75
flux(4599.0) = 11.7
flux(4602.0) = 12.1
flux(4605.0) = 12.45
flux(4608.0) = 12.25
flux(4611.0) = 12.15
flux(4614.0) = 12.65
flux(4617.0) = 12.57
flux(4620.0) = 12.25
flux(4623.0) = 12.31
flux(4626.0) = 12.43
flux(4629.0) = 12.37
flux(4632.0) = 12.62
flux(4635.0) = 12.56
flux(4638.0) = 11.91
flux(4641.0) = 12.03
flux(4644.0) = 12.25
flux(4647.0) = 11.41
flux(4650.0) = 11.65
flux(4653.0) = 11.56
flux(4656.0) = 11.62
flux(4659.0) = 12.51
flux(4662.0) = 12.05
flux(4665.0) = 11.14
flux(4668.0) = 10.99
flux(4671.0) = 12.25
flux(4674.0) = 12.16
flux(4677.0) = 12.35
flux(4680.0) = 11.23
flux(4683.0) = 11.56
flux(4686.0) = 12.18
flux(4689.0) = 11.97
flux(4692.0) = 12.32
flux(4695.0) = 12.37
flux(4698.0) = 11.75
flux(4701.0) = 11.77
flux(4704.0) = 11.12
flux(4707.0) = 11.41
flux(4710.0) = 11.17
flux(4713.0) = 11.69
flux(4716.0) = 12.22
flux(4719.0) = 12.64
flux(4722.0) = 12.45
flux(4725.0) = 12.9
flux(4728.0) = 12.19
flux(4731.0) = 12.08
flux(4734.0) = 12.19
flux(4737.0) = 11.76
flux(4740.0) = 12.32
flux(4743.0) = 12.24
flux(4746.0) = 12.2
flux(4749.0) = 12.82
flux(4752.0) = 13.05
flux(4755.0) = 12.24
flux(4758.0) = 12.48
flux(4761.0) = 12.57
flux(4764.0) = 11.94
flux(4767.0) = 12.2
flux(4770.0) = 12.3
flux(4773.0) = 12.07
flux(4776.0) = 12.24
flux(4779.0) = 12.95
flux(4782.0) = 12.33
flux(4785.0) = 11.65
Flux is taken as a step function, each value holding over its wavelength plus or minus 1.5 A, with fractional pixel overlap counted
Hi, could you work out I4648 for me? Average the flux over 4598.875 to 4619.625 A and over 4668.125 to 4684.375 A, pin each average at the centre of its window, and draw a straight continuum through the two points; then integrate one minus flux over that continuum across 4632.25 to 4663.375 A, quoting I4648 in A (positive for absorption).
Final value 0.1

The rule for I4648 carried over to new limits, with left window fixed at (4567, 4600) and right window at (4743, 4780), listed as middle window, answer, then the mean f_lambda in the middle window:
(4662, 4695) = 0.85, 11.9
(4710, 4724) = 0.14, 12.2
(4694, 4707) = 0.57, 11.7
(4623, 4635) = -0.44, 12.5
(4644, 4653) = 0.32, 11.7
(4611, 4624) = -0.46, 12.4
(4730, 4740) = 0.22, 12.1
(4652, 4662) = 0.14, 11.9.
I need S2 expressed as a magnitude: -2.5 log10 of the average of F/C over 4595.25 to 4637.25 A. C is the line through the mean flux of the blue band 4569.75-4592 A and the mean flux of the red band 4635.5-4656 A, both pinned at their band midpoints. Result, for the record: -0.04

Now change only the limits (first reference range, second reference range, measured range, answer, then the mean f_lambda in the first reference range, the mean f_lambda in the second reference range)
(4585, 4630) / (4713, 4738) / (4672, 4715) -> 0.04 mag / 12.2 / 12.3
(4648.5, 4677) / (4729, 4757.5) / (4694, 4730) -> 0.01 mag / 11.8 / 12.3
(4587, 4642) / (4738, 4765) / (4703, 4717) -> 0.08 mag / 12.2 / 12.4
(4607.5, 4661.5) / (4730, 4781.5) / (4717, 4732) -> -0.01 mag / 12.2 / 12.3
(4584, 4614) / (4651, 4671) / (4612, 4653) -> -0.03 mag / 12.1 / 11.7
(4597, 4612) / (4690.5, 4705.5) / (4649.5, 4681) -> 0.02 mag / 12.1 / 11.9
